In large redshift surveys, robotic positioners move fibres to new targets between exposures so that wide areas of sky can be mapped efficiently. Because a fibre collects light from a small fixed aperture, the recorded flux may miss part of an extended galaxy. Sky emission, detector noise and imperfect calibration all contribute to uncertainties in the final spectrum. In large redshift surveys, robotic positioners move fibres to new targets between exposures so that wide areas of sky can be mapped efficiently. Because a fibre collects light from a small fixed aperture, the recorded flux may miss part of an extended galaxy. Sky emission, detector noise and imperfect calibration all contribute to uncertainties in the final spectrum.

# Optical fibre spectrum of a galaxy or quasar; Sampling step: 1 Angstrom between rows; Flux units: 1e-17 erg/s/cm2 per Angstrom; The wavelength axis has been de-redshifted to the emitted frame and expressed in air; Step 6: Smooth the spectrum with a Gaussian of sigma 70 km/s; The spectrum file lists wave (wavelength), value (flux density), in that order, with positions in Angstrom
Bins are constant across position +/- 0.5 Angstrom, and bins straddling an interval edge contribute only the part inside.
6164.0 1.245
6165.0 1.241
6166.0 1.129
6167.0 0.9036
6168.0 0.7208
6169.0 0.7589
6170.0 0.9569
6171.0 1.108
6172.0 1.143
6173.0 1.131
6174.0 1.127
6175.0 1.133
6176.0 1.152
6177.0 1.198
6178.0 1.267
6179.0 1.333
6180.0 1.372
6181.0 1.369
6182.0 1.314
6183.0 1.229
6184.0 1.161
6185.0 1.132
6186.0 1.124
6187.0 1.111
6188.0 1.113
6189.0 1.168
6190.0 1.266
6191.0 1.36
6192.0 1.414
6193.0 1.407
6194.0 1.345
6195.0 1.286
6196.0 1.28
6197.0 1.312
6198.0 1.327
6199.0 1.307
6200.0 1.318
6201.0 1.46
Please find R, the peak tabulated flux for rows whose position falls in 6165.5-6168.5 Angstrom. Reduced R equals 1.129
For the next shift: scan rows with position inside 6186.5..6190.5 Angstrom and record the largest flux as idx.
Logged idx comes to 1.266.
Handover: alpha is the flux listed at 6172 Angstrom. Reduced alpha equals 1.143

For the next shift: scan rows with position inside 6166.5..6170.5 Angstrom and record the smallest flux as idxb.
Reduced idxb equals 0.7208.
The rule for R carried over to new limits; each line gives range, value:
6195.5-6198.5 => 1.327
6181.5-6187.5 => 1.314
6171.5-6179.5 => 1.333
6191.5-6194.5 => 1.414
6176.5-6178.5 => 1.267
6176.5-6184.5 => 1.372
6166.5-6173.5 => 1.143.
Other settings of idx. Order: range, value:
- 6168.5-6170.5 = 0.9569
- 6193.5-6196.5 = 1.345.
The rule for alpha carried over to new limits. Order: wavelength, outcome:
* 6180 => 1.372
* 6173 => 1.131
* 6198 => 1.327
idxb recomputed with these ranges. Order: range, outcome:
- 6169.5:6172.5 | 0.9569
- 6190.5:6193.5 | 1.36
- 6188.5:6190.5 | 1.168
